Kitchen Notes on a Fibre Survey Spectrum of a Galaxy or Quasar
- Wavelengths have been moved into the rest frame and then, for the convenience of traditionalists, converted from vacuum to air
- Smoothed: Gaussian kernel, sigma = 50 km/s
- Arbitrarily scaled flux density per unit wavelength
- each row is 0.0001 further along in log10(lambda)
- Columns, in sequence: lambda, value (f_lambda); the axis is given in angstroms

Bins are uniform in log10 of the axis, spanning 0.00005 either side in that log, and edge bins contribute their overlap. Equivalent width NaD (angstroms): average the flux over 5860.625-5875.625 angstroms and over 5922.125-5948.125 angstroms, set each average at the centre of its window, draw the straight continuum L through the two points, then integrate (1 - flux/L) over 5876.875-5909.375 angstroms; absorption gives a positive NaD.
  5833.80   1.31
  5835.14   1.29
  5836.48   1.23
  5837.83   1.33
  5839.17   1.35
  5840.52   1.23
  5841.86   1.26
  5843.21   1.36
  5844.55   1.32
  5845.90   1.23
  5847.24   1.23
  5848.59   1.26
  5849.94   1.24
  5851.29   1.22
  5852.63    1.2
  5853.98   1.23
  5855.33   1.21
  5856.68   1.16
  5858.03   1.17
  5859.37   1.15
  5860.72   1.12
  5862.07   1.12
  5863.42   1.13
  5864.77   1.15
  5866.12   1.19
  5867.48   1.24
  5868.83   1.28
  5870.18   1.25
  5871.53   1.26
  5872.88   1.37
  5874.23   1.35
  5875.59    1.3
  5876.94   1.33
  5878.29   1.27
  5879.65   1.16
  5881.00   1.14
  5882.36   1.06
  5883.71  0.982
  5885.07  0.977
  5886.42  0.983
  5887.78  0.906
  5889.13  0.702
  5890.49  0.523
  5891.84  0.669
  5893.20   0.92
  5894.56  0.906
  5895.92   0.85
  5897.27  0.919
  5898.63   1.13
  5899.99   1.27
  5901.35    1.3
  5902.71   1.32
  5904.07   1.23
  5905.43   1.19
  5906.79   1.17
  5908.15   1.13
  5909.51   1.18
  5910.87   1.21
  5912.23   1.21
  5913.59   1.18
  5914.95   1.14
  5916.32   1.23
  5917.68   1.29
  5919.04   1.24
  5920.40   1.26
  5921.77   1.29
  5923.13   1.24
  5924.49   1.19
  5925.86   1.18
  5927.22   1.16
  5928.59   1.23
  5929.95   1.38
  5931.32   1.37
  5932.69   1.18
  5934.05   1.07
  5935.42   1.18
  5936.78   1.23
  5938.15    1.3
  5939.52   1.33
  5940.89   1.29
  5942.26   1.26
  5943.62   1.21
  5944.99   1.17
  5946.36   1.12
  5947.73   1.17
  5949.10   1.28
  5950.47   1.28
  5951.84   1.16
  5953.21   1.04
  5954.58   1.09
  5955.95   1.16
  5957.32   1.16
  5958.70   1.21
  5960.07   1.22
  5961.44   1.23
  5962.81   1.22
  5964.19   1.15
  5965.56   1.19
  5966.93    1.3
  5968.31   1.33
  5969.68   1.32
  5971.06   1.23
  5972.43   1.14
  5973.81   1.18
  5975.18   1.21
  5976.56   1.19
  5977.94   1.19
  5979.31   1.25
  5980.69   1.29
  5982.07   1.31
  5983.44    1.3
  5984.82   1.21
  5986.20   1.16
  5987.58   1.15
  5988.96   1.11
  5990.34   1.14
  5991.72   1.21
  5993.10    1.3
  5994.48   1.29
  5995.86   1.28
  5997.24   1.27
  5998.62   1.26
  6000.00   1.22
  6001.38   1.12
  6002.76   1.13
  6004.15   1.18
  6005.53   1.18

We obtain 5.0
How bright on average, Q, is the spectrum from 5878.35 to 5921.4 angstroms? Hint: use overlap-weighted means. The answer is 1.08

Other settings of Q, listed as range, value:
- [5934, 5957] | 1.2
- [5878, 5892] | 0.944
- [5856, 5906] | 1.11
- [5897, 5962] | 1.21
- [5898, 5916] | 1.2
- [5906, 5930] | 1.21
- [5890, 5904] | 0.998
